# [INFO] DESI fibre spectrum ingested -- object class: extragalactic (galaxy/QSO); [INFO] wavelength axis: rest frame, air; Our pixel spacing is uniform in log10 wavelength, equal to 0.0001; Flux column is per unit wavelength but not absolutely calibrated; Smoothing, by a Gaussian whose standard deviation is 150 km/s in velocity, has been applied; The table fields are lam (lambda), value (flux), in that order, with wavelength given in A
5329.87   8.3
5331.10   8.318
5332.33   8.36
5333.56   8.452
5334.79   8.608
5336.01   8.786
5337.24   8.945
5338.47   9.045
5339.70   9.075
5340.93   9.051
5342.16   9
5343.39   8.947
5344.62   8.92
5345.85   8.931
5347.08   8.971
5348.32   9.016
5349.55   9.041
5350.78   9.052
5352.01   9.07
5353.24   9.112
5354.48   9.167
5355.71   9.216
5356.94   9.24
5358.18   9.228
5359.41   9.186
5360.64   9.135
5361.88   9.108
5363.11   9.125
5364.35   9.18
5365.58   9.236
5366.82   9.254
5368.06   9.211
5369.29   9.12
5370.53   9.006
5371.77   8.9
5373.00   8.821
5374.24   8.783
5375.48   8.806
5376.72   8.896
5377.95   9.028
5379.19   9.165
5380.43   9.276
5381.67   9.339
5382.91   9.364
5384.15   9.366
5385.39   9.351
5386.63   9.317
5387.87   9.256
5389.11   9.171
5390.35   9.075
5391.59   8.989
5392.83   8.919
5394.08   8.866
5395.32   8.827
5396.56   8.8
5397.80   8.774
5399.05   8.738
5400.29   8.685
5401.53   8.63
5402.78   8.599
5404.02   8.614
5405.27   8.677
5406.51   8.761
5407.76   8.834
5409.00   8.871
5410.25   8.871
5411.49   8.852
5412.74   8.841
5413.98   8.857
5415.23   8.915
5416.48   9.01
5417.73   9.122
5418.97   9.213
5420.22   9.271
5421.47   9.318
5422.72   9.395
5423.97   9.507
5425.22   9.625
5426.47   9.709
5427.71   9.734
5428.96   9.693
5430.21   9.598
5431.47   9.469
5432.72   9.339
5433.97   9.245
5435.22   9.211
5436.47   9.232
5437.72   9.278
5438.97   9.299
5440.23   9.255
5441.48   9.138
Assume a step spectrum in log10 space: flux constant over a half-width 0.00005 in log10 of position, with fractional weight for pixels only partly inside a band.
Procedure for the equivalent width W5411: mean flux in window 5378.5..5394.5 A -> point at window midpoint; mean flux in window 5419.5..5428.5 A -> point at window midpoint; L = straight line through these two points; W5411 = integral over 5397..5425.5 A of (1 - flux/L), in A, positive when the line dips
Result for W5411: 1.38 A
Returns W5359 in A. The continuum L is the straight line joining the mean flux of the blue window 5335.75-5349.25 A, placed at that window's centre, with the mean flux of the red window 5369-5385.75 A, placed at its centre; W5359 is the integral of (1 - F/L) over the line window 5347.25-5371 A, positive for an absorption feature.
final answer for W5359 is -0.30 A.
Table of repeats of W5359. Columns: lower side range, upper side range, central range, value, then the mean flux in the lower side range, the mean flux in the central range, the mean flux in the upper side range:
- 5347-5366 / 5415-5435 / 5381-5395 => 0.1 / 9.13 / 9.17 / 9.39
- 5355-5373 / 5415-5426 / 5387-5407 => 0.8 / 9.14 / 8.84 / 9.28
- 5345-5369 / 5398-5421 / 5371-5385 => -0.1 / 9.13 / 9.07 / 8.85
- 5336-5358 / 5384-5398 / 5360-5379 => 0.0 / 9.04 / 9.04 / 9.06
